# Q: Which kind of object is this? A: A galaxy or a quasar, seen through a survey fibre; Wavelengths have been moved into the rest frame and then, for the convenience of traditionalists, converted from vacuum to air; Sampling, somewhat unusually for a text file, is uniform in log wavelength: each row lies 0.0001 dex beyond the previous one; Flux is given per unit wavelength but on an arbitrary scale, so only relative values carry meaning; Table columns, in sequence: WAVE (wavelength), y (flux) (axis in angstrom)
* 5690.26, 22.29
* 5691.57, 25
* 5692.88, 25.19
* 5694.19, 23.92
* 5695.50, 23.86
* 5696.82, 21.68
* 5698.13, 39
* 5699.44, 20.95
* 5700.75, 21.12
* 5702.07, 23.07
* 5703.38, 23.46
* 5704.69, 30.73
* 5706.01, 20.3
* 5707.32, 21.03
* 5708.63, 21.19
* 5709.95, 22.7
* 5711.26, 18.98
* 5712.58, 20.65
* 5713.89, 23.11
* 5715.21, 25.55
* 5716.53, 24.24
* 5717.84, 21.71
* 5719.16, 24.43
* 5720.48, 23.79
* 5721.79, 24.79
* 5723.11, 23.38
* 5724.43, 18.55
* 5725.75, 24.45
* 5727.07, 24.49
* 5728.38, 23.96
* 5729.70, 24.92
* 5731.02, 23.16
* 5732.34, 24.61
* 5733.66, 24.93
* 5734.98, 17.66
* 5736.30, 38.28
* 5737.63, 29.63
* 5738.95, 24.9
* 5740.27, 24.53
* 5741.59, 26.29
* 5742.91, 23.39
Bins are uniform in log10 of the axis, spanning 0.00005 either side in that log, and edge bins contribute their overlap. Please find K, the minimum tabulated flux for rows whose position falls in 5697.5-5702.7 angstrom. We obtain 20.95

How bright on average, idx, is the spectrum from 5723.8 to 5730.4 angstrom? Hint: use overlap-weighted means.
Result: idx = 23.3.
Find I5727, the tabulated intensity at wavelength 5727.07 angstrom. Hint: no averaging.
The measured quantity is 24.49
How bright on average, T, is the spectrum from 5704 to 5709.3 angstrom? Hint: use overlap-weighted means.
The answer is 23.3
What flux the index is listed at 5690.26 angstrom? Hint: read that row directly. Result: 22.29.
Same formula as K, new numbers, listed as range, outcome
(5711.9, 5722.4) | 20.65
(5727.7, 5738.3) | 17.66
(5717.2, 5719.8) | 21.71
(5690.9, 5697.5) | 21.68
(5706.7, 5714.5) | 18.98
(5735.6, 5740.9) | 24.53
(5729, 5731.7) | 23.16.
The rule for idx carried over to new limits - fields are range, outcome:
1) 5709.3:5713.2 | 20.8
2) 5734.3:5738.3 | 28.4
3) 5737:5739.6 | 27.3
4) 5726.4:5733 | 24.2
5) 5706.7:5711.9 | 21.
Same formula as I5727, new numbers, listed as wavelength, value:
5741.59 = 26.29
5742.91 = 23.39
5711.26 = 18.98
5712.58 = 20.65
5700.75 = 21.12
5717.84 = 21.71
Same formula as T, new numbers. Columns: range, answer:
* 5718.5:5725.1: 23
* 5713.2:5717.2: 24.3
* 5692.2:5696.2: 24.3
